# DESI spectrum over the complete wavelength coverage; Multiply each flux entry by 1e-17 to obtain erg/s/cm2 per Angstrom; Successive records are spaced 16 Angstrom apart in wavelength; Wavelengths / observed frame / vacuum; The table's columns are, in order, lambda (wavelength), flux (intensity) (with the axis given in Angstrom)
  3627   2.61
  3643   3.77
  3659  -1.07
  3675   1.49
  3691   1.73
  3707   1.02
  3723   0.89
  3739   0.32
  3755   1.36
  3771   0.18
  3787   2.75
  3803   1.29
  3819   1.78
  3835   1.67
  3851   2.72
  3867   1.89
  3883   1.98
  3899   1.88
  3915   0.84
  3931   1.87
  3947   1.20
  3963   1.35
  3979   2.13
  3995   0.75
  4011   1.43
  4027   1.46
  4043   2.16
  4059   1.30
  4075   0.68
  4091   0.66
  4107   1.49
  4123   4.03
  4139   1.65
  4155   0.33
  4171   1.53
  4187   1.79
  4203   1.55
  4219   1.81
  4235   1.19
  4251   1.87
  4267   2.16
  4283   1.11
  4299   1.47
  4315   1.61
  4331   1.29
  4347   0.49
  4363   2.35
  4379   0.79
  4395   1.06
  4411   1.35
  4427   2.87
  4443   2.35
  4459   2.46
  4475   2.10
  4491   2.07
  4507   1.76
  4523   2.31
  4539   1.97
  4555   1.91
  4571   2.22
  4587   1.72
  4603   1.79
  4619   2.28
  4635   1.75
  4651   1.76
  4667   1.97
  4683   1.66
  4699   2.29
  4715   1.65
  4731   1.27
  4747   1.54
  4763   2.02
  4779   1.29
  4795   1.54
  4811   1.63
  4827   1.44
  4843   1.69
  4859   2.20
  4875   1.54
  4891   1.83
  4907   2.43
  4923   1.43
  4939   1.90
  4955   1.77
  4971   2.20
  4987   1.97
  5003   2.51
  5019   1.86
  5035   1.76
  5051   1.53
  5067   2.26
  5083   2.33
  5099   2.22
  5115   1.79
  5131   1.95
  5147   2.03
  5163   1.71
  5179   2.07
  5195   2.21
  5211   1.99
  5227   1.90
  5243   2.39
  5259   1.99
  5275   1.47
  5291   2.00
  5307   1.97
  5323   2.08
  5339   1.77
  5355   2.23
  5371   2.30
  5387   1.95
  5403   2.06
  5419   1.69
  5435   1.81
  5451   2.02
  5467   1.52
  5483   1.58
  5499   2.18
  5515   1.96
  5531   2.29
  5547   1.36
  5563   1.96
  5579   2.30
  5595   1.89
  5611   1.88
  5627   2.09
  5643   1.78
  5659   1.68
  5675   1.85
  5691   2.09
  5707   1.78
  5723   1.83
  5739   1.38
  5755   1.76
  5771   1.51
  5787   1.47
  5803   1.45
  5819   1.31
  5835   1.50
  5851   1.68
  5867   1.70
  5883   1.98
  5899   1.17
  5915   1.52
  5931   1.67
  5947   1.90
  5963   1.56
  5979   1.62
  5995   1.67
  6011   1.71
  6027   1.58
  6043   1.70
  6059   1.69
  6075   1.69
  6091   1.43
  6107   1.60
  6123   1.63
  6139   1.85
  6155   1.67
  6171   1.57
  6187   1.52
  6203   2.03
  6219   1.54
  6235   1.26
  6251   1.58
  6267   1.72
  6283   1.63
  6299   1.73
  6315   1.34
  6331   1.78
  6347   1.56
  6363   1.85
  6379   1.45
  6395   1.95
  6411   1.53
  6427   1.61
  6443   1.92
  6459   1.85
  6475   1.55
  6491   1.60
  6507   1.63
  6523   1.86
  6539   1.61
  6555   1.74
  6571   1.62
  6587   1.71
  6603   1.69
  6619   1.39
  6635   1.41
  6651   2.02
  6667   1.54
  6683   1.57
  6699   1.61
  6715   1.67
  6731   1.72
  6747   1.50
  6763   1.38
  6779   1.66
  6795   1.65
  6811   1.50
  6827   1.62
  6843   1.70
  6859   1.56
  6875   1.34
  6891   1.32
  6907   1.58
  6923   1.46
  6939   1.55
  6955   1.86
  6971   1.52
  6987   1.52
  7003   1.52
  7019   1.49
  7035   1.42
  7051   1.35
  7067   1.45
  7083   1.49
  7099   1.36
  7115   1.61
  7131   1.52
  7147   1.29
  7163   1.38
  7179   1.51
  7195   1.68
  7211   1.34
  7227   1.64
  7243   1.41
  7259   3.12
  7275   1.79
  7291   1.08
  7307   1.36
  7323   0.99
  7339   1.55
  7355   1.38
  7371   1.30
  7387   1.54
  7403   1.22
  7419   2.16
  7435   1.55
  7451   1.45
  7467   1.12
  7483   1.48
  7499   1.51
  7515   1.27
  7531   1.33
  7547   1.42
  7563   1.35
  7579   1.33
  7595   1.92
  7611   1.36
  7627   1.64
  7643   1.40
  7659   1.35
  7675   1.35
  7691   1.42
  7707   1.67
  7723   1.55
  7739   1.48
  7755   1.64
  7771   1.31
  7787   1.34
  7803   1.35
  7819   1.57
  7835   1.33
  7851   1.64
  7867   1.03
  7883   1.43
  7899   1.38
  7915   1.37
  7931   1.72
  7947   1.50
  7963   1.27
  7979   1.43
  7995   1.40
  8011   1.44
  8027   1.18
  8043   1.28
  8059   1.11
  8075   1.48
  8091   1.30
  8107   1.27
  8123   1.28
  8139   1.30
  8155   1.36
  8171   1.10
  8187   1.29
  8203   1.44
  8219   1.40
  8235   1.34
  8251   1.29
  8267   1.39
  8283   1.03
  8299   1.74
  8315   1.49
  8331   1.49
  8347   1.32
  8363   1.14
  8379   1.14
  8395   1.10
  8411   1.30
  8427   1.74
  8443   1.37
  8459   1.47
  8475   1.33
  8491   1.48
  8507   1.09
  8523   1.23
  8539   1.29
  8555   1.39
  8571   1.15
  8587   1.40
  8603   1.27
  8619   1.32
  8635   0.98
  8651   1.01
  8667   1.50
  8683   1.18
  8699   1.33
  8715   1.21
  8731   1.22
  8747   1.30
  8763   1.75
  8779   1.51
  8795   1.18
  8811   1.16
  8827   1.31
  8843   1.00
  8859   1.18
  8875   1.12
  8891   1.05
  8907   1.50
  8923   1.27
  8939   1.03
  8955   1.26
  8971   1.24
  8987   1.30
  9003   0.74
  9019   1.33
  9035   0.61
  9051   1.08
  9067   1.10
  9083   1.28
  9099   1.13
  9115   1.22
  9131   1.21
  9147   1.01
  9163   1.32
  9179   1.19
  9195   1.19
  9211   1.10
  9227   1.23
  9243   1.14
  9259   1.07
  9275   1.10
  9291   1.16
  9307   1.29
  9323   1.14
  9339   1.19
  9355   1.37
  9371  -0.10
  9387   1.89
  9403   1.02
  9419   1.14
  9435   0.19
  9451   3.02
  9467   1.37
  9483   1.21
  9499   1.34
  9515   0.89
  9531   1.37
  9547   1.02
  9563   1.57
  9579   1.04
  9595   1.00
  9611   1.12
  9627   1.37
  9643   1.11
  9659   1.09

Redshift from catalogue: 0.105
